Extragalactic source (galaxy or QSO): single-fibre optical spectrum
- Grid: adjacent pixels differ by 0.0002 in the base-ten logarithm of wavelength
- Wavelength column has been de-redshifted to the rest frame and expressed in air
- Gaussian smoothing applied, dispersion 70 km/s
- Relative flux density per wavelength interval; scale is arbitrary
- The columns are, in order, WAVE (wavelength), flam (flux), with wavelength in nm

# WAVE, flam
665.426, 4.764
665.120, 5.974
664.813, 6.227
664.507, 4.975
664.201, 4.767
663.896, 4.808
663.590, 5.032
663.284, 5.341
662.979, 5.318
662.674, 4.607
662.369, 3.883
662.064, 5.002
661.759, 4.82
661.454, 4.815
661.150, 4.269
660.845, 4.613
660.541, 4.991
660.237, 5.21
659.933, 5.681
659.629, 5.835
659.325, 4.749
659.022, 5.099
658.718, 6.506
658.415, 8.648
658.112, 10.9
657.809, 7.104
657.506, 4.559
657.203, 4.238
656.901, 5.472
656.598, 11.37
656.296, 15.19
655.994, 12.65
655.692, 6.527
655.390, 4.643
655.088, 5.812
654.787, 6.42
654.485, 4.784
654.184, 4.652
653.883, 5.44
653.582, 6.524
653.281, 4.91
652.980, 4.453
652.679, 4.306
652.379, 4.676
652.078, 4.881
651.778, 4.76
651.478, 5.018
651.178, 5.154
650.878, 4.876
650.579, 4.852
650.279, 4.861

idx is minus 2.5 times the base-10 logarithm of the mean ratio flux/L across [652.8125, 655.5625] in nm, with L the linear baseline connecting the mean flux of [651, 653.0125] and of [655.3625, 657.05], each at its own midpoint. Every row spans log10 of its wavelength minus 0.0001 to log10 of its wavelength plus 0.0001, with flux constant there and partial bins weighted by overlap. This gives 0.34 mag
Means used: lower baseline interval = 4.77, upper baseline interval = 9.65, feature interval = 5.3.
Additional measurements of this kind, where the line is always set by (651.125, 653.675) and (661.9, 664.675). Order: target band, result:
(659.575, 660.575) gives -0.12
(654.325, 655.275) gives -0.15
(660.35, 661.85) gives 0.04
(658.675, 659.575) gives -0.10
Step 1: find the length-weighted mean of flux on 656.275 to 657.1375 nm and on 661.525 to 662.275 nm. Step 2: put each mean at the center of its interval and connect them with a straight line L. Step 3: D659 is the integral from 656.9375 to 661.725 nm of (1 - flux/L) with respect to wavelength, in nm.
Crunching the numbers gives 0.84 nm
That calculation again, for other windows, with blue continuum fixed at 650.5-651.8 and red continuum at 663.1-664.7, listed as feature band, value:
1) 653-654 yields -0.10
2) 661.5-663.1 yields 0.09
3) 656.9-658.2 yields -0.35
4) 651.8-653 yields 0.08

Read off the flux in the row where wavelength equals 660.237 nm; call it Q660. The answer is 5.21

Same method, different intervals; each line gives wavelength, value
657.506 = 4.559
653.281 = 4.91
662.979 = 5.318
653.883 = 5.44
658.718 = 6.506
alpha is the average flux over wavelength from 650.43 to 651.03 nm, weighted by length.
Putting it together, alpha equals 4.87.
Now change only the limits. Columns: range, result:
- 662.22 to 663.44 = 4.79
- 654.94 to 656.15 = 7.44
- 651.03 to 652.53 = 4.9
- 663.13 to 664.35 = 4.99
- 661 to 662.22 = 4.73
